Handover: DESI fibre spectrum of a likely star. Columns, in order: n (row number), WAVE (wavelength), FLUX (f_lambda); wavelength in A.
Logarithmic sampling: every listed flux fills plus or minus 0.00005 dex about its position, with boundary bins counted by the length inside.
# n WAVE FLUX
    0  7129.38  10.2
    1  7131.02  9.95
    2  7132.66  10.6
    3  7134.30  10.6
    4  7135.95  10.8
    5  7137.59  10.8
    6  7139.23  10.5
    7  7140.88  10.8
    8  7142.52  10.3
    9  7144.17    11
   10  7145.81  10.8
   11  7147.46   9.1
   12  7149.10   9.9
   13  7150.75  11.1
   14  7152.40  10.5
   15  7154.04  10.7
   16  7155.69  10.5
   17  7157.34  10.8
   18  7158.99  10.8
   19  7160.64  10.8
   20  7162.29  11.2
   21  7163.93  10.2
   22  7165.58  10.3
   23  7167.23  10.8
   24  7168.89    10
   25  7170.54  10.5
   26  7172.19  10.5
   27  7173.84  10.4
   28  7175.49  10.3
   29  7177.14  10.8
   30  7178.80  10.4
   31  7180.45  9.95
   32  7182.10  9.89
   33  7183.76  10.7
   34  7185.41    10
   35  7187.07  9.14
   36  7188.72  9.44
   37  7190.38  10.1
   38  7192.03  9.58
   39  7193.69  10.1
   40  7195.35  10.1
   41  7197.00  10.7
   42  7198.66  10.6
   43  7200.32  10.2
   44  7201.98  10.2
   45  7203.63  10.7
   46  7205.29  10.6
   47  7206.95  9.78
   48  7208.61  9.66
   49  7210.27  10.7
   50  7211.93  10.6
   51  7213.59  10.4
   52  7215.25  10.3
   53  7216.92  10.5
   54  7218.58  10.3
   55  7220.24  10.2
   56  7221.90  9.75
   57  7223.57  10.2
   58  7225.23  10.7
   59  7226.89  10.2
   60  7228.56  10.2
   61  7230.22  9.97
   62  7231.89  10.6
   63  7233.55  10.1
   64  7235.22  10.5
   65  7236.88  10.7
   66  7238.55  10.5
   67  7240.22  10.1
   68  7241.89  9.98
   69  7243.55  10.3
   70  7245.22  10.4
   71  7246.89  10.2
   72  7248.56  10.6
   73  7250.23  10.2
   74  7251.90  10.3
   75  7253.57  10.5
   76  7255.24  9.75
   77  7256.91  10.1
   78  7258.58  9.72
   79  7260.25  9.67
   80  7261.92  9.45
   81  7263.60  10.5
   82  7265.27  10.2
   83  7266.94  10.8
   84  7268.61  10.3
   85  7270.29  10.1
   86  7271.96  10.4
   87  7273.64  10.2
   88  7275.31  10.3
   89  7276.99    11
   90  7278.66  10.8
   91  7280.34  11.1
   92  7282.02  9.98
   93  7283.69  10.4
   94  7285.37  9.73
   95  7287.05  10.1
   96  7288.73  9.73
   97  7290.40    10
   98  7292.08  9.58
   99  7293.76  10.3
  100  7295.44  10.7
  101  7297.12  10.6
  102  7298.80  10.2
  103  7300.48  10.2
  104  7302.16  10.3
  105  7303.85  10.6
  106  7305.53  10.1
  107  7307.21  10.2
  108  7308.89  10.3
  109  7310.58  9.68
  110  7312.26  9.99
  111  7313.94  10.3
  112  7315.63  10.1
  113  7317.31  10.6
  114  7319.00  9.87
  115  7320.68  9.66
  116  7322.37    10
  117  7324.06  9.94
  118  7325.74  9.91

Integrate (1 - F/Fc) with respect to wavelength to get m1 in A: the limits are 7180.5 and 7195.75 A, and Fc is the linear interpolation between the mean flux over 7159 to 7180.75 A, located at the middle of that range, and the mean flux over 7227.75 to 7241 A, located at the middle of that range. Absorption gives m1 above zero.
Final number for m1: 0.8 A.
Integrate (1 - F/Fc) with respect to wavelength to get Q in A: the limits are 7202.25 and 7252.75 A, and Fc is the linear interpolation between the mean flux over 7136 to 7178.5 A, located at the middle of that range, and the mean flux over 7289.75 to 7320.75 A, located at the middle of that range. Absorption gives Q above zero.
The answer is 0.3 A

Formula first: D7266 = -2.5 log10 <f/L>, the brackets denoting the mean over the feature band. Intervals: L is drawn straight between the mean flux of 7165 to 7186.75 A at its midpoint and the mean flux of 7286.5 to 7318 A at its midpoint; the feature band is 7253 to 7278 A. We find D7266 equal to 0.00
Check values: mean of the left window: 10.3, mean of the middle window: 10.2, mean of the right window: 10.2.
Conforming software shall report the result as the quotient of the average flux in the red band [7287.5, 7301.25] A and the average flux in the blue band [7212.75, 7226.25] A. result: 0.99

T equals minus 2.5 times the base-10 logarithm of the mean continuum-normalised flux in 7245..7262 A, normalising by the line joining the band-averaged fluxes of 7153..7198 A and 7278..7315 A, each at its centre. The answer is 0.02 mag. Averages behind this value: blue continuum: 10.3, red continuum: 10.2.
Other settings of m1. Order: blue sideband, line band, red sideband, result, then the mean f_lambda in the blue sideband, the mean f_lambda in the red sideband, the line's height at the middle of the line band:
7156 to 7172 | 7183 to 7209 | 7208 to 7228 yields 0.8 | 10.6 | 10.3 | 10.4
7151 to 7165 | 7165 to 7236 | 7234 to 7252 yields 1.8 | 10.7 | 10.3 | 10.5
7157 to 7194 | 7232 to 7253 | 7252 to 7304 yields -0.2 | 10.3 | 10.2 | 10.3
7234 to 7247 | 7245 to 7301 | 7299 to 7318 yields 0.2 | 10.3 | 10.2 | 10.3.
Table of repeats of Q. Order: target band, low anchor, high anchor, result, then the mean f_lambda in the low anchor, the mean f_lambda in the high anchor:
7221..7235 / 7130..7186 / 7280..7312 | 0.14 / 10.5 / 10.2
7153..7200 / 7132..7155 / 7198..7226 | 0.44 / 10.5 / 10.3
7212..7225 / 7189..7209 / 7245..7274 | -0.12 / 10.2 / 10.2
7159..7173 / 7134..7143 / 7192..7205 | -0.07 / 10.6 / 10.3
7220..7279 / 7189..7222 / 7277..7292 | -0.07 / 10.3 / 10.2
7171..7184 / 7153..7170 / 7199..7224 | 0.18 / 10.6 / 10.3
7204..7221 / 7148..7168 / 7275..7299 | 0.27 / 10.6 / 10.3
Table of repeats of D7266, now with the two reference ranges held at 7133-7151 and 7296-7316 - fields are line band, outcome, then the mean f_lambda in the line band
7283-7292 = 0.03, 9.95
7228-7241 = 0.00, 10.3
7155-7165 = -0.02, 10.7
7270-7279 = -0.02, 10.5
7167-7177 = 0.00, 10.4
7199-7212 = 0.01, 10.3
